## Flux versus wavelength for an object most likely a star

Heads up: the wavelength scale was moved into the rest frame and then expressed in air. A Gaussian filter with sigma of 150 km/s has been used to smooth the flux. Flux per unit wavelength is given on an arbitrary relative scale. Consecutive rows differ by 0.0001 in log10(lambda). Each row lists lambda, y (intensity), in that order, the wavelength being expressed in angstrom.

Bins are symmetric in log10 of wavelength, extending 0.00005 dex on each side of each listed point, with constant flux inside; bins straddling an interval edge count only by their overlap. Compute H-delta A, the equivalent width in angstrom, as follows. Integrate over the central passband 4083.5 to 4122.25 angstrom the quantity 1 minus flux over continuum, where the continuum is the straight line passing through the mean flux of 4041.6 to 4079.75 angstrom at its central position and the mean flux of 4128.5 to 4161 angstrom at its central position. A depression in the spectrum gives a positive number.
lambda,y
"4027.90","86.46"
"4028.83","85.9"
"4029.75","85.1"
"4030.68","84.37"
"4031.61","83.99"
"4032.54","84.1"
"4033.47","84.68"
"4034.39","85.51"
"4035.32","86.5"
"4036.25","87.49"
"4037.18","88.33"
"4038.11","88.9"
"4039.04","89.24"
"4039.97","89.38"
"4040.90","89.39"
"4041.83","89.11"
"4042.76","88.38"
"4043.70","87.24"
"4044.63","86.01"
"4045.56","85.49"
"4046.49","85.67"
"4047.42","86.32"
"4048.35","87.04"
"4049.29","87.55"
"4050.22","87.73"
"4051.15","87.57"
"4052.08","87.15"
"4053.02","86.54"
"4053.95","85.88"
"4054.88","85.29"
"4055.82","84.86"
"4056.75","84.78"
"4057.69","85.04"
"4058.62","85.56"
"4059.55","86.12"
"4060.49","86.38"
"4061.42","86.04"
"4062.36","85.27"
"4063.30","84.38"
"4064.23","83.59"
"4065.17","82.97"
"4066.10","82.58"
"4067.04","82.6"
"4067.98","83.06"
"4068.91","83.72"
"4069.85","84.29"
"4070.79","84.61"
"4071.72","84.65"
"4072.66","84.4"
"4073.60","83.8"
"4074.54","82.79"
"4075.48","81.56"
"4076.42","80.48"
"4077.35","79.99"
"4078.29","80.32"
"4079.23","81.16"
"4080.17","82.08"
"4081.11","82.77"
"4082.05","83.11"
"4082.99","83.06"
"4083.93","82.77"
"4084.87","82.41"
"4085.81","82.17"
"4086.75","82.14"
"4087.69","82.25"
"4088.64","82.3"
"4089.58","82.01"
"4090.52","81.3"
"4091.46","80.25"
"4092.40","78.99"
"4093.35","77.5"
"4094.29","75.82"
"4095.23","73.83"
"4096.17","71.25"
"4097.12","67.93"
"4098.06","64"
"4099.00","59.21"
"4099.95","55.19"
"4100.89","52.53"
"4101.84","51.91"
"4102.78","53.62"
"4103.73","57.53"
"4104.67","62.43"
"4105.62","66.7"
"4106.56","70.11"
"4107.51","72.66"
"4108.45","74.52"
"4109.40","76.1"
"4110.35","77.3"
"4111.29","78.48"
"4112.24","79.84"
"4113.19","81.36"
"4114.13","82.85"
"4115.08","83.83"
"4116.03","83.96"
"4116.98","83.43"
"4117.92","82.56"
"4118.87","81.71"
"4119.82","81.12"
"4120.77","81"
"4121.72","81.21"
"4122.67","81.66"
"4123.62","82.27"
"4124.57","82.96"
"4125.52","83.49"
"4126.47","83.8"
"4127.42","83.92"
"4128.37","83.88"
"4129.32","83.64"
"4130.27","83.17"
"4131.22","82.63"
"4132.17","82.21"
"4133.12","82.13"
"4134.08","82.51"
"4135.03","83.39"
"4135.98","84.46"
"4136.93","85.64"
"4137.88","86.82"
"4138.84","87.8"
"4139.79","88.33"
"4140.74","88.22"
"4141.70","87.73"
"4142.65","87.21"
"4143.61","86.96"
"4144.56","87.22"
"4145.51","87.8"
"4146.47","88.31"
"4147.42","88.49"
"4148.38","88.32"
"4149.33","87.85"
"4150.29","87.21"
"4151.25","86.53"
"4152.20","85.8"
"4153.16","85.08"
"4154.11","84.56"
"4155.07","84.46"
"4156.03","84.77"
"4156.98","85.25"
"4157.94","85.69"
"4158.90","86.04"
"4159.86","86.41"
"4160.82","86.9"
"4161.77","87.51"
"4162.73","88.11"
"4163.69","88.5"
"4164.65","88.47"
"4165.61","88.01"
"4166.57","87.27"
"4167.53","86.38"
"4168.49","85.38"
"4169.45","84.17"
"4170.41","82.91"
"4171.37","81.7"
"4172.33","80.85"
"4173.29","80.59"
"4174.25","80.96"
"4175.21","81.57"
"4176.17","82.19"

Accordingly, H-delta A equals 4.9 angstrom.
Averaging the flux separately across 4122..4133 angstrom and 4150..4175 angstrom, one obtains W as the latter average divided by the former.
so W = 1.03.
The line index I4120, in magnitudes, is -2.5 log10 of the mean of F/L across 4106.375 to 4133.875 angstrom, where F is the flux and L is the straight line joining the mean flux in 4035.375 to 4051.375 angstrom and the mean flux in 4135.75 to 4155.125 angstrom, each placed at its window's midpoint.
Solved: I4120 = 0.08 mag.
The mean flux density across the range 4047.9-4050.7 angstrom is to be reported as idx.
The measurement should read 87.4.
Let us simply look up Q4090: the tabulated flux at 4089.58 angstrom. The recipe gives 82.01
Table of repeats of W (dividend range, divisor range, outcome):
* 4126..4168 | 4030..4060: 0.99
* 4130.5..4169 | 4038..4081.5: 1.01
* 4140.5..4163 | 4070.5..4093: 1.06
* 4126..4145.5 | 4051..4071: 1.00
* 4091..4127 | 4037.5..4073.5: 0.86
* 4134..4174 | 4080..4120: 1.15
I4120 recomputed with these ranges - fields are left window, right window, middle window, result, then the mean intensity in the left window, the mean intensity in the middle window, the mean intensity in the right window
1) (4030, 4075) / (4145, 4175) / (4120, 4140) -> 0.03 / 85.7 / 83.6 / 85.8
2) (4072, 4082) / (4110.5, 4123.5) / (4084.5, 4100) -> 0.09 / 82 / 75.7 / 81.7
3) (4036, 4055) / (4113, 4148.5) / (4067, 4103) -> 0.12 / 87.5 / 77.2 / 84.4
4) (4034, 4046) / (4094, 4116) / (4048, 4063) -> -0.04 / 87.7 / 86.1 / 69.3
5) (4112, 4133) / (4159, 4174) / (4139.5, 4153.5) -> -0.04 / 82.6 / 87.4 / 85.5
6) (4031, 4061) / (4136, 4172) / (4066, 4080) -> 0.05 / 86.7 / 82.6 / 86.5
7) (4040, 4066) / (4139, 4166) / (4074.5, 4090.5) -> 0.06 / 86.2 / 81.9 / 87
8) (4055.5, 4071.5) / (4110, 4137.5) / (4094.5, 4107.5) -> 0.31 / 84.5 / 62.7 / 82.5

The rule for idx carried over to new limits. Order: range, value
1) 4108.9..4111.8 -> 77.2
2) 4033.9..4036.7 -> 86.7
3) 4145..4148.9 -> 88.3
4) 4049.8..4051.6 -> 87.8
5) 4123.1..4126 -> 82.9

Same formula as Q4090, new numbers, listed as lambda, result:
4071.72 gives 84.65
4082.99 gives 83.06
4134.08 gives 82.51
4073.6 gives 83.8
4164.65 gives 88.47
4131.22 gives 82.63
